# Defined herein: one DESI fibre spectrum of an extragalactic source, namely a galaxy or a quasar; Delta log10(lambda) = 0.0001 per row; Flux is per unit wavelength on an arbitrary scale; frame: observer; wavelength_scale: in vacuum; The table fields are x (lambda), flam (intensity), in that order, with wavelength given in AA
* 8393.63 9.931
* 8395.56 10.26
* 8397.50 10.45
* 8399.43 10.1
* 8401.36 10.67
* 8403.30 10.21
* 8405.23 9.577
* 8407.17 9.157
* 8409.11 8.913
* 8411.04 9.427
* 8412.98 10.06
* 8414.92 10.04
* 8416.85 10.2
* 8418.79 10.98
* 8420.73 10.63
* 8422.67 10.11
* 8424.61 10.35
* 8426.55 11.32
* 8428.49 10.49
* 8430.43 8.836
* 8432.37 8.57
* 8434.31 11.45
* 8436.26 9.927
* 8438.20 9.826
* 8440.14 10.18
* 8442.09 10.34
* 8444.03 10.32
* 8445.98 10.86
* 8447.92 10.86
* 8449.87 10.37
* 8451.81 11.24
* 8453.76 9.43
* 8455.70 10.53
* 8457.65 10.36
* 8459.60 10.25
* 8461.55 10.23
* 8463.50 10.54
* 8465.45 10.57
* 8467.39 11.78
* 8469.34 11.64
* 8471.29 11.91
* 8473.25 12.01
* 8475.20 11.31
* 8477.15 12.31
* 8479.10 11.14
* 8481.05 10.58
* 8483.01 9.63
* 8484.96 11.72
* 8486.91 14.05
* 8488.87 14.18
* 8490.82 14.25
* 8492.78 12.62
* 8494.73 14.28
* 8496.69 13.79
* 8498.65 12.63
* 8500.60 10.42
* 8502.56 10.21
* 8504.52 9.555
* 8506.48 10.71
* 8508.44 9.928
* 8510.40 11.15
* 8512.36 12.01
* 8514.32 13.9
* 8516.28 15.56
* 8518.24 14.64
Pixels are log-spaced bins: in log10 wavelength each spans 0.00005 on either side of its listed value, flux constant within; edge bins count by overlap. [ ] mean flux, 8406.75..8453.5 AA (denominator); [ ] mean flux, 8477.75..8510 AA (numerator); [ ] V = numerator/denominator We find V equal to 1.2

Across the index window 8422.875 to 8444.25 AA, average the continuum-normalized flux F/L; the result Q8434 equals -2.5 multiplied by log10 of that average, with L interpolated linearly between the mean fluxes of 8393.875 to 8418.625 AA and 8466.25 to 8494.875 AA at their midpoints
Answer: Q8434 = 0.06 mag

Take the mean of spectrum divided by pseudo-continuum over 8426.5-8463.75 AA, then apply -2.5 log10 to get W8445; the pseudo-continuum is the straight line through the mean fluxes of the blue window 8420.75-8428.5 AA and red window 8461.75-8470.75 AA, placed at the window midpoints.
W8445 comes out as 0.06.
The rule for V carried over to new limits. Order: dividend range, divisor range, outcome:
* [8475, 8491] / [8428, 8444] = 1.21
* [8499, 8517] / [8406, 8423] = 1.16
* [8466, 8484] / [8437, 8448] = 1.10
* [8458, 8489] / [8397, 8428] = 1.12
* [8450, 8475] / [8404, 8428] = 1.08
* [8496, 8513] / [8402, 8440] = 1.11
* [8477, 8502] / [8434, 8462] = 1.19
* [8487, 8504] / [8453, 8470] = 1.21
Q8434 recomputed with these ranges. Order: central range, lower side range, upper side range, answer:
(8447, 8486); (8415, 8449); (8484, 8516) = 0.04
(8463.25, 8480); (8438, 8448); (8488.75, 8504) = 0.01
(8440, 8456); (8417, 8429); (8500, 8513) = 0.01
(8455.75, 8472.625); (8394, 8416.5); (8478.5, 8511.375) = 0.03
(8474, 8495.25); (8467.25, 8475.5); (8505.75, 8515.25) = -0.06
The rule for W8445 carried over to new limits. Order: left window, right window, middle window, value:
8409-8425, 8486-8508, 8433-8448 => 0.039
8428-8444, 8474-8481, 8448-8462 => 0.028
